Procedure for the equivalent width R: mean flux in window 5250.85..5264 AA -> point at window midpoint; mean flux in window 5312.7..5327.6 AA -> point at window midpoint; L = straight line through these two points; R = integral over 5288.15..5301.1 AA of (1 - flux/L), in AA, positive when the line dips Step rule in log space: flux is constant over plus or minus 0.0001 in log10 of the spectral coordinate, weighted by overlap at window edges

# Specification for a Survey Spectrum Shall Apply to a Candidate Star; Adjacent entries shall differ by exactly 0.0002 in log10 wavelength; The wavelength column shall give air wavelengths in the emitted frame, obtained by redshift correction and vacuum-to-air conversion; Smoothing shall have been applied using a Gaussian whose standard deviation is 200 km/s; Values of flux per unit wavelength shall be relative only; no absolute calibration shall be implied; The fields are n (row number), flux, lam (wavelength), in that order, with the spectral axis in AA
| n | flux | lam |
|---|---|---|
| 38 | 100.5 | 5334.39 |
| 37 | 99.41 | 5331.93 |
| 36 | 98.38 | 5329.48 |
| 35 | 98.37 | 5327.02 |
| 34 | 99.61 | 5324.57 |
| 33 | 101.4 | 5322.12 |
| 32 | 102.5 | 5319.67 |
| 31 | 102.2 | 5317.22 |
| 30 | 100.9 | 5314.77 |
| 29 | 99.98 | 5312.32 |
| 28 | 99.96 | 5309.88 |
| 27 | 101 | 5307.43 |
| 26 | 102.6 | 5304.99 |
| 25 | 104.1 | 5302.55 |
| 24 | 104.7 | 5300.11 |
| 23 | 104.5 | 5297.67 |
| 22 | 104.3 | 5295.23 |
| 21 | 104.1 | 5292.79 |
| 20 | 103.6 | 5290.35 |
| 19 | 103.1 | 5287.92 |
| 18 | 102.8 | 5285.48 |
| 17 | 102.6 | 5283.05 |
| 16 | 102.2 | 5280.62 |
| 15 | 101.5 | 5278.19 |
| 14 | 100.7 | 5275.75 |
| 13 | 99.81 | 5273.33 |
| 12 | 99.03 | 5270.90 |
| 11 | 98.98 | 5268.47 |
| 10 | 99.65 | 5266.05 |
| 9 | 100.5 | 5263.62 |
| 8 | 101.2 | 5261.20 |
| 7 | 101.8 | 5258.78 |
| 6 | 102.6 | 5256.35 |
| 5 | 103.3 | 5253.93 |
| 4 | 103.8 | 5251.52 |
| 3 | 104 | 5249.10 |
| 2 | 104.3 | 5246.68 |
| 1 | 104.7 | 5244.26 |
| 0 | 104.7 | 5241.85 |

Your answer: -0.3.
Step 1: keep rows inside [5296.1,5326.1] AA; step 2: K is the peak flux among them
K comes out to 104.7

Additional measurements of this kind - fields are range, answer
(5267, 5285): 102.6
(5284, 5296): 104.3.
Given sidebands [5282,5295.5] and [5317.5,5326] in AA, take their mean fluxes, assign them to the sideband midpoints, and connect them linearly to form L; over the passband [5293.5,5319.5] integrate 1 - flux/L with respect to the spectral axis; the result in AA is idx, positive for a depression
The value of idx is -0.1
